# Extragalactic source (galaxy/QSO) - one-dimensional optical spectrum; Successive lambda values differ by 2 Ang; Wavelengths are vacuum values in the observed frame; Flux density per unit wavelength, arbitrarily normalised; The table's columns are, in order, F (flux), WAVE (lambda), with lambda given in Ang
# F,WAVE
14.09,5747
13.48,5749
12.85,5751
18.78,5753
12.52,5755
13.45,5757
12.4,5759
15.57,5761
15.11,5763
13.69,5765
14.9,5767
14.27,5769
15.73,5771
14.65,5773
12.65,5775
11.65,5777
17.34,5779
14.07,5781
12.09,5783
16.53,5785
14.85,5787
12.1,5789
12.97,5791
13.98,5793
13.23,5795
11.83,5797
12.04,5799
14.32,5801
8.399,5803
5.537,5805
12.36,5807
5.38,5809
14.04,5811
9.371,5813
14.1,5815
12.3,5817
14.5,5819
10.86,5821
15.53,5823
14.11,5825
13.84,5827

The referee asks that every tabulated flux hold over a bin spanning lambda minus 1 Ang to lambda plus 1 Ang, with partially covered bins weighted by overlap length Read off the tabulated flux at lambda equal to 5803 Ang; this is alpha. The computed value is 8.399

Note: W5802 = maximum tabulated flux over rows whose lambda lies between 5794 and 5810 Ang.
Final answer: 14.32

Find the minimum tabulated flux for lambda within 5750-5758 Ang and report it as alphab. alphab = 12.52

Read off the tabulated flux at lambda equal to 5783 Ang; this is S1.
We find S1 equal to 12.09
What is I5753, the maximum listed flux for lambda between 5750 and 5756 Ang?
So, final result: 18.78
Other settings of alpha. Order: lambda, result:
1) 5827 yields 13.84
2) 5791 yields 12.97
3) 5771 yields 15.73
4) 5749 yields 13.48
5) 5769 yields 14.27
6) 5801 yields 14.32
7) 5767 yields 14.9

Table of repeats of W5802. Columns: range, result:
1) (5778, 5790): 17.34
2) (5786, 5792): 14.85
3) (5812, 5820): 14.5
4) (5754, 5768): 15.57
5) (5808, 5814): 14.04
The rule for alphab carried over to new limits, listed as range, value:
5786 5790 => 12.1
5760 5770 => 13.69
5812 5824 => 9.371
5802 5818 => 5.38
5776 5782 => 11.65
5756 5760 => 12.4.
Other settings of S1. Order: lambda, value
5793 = 13.98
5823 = 15.53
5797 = 11.83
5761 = 15.57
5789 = 12.1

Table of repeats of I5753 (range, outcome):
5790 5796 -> 13.98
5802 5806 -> 8.399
